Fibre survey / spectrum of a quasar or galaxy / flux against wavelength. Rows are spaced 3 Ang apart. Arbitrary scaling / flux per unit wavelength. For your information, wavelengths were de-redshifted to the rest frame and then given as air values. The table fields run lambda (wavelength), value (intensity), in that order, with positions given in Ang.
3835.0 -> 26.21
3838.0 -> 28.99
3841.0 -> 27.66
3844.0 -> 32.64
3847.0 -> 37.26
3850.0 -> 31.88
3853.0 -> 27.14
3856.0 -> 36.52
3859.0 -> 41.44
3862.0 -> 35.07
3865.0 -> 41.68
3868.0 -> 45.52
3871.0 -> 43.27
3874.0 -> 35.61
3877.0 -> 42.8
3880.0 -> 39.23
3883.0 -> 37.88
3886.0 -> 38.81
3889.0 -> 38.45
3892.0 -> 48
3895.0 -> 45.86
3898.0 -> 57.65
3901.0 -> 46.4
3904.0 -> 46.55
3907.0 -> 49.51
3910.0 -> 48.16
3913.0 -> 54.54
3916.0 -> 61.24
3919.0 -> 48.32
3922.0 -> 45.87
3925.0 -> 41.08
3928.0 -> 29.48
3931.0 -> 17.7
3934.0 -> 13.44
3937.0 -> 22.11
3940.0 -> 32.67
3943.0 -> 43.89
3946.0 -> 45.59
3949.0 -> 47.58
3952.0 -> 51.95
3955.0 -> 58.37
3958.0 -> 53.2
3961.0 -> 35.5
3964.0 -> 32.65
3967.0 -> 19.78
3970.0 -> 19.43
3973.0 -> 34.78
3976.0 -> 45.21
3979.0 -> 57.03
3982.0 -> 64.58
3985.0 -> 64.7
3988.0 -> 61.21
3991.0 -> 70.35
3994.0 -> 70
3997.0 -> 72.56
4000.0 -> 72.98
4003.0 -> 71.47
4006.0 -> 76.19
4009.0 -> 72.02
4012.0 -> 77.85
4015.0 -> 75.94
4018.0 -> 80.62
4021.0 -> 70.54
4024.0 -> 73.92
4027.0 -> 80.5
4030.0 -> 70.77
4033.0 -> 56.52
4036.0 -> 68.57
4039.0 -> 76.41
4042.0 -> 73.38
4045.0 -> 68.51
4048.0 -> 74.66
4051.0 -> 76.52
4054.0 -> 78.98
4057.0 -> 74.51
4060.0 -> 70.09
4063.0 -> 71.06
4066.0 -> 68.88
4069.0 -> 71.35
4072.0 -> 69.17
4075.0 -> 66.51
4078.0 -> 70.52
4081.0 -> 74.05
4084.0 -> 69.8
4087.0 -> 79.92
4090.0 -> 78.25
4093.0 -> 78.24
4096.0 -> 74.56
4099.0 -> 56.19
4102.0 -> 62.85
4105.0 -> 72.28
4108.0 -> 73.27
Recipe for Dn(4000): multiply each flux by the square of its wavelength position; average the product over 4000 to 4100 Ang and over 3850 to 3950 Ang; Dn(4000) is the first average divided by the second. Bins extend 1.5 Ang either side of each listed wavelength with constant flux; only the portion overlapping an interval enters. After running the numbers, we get 1.9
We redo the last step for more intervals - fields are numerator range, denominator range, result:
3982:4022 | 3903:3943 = 1.90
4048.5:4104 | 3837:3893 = 2.14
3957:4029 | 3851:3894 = 1.64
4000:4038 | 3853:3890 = 2.01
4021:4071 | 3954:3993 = 1.57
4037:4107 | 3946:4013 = 1.36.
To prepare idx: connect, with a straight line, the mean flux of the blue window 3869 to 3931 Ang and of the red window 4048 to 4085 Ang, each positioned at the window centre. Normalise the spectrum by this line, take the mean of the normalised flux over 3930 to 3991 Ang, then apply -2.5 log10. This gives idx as 0.29 mag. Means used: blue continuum 44.3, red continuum 71.9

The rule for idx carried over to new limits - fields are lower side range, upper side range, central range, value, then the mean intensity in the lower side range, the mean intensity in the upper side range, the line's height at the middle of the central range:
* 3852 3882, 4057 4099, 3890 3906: -0.11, 39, 72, 43.9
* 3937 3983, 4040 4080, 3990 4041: -0.24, 41.9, 71.9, 58.6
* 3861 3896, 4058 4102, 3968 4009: -0.04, 41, 71.1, 57.4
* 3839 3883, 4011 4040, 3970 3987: 0.24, 36.9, 73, 62.7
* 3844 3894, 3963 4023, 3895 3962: 0.13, 38.7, 60.8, 49.3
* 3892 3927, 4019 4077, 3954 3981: 0.42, 49.2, 71.7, 58.6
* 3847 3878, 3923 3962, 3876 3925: -0.22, 38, 38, 38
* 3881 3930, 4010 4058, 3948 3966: 0.23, 45.8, 73.6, 56.9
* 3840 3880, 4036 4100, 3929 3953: 0.45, 37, 72.5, 50.8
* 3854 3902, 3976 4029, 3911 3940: 0.37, 41.9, 70.6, 52.9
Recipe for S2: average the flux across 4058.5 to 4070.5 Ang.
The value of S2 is 70.3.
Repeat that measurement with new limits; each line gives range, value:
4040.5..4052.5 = 73.3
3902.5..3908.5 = 48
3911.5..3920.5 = 54.7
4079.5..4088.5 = 74.6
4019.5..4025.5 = 72.2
